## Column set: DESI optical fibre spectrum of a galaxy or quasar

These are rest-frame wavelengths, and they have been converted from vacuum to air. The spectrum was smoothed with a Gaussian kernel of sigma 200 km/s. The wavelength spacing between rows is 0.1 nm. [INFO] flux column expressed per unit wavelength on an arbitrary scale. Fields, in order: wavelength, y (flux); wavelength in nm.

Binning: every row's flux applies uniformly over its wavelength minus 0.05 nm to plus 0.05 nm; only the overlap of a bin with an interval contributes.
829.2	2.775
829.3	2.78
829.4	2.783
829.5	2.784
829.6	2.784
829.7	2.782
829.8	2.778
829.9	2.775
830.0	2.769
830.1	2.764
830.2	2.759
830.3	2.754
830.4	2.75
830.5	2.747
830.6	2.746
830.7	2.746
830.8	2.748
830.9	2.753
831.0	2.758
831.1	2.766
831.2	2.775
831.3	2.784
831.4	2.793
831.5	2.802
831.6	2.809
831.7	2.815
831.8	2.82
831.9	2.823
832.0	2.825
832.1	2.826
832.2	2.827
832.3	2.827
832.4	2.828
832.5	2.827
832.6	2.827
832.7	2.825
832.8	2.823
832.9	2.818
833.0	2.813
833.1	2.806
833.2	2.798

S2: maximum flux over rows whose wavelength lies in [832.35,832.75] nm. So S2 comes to 2.828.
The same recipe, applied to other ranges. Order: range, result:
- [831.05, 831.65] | 2.809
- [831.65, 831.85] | 2.82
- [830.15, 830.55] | 2.759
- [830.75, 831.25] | 2.775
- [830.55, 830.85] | 2.748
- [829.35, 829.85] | 2.784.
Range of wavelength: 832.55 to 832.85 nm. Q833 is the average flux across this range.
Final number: 2.82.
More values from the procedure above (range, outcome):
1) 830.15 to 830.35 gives 2.76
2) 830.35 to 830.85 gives 2.75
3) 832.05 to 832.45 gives 2.83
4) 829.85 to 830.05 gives 2.77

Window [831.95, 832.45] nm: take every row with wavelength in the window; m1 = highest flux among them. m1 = 2.828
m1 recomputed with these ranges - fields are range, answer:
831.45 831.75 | 2.815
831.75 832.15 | 2.826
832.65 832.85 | 2.825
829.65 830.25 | 2.782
